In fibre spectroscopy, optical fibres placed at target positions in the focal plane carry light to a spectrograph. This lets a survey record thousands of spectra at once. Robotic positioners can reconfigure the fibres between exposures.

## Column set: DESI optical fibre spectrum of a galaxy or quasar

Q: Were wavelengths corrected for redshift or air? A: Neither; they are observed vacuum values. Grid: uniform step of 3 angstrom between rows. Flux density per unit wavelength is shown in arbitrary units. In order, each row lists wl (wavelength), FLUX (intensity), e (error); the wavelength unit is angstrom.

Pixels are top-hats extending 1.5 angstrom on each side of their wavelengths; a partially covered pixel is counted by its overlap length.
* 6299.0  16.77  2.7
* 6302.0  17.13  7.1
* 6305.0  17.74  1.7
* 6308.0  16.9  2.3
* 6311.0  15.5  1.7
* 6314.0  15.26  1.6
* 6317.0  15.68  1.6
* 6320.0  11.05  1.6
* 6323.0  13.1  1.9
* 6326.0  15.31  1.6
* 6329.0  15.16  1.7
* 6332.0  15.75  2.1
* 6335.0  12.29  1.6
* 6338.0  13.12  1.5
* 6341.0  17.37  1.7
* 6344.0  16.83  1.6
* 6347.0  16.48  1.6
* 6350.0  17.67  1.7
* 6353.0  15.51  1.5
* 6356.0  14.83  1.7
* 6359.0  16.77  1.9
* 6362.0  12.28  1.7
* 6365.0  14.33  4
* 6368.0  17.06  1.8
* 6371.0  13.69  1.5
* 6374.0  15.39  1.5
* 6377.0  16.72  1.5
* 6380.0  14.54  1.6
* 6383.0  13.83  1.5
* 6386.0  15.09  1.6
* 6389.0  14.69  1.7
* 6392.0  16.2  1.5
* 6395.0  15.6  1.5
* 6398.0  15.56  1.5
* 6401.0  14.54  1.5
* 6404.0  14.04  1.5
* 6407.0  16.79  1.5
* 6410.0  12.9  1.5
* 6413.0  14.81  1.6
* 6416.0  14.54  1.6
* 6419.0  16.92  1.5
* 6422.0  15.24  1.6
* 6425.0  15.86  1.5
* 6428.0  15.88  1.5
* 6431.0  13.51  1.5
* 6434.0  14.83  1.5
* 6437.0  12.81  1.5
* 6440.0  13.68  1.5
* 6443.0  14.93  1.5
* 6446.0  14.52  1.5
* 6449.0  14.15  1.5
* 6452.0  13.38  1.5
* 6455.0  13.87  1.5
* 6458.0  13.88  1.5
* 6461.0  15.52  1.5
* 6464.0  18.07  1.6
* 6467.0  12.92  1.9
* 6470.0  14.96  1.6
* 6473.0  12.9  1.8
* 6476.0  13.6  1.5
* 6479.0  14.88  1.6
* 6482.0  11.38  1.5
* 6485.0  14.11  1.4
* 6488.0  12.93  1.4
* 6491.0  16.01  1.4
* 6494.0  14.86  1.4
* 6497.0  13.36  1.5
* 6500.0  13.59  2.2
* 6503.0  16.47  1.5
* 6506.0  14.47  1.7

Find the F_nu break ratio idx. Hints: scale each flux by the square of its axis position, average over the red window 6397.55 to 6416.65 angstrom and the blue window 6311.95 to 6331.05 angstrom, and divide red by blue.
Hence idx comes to 1.05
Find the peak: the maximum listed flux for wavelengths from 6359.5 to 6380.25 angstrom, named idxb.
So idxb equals 17.06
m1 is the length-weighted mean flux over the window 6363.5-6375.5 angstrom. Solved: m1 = 15.1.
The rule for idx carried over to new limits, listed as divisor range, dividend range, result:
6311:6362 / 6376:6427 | 1.03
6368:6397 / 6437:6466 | 0.98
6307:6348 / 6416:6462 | 1.01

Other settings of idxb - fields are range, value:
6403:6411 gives 16.79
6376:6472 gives 18.07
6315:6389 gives 17.67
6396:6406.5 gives 15.56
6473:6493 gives 16.01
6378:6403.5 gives 16.2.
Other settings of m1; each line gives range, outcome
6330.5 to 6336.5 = 14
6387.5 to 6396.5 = 15.5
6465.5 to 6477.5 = 13.6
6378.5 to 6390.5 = 14.5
